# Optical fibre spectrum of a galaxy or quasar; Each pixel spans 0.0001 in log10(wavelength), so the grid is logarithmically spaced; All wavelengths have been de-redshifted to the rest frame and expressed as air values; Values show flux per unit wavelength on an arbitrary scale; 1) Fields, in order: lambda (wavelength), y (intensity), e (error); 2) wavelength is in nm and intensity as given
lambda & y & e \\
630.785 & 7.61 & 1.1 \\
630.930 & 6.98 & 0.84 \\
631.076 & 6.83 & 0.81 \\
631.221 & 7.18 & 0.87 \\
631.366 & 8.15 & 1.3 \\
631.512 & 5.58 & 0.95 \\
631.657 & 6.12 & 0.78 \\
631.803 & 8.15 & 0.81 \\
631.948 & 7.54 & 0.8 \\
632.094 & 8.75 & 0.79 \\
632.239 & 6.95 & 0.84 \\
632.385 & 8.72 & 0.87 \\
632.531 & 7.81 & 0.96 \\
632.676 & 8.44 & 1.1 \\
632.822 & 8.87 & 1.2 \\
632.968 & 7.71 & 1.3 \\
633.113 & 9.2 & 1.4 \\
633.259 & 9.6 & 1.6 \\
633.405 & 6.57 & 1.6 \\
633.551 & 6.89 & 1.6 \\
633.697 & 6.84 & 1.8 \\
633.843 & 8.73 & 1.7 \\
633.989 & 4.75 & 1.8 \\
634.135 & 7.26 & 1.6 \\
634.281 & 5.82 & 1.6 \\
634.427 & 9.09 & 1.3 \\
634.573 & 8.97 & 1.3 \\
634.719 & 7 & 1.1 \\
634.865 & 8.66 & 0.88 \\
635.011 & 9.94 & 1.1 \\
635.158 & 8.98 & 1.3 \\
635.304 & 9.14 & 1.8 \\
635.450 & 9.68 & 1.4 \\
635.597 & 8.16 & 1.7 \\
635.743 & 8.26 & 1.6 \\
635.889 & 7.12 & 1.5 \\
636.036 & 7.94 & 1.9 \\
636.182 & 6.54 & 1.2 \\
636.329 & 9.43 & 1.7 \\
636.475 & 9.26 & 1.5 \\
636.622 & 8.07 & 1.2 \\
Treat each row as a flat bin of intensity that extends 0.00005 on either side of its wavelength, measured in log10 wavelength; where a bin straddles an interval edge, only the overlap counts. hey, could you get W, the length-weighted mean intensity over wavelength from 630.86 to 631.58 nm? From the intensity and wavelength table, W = 6.95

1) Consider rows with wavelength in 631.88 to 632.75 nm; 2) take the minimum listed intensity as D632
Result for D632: 6.95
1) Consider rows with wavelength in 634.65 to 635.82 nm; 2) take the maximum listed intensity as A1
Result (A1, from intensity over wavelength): 9.94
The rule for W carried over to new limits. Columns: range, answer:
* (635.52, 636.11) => 7.88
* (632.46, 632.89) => 8.38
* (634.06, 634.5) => 7.38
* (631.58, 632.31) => 7.5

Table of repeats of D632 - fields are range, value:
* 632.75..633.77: 6.57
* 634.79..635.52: 8.66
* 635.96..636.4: 6.54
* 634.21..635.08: 5.82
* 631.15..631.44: 7.18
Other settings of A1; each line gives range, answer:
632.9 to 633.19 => 9.2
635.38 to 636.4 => 9.68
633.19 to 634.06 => 9.6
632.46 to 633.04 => 8.87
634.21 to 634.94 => 9.09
